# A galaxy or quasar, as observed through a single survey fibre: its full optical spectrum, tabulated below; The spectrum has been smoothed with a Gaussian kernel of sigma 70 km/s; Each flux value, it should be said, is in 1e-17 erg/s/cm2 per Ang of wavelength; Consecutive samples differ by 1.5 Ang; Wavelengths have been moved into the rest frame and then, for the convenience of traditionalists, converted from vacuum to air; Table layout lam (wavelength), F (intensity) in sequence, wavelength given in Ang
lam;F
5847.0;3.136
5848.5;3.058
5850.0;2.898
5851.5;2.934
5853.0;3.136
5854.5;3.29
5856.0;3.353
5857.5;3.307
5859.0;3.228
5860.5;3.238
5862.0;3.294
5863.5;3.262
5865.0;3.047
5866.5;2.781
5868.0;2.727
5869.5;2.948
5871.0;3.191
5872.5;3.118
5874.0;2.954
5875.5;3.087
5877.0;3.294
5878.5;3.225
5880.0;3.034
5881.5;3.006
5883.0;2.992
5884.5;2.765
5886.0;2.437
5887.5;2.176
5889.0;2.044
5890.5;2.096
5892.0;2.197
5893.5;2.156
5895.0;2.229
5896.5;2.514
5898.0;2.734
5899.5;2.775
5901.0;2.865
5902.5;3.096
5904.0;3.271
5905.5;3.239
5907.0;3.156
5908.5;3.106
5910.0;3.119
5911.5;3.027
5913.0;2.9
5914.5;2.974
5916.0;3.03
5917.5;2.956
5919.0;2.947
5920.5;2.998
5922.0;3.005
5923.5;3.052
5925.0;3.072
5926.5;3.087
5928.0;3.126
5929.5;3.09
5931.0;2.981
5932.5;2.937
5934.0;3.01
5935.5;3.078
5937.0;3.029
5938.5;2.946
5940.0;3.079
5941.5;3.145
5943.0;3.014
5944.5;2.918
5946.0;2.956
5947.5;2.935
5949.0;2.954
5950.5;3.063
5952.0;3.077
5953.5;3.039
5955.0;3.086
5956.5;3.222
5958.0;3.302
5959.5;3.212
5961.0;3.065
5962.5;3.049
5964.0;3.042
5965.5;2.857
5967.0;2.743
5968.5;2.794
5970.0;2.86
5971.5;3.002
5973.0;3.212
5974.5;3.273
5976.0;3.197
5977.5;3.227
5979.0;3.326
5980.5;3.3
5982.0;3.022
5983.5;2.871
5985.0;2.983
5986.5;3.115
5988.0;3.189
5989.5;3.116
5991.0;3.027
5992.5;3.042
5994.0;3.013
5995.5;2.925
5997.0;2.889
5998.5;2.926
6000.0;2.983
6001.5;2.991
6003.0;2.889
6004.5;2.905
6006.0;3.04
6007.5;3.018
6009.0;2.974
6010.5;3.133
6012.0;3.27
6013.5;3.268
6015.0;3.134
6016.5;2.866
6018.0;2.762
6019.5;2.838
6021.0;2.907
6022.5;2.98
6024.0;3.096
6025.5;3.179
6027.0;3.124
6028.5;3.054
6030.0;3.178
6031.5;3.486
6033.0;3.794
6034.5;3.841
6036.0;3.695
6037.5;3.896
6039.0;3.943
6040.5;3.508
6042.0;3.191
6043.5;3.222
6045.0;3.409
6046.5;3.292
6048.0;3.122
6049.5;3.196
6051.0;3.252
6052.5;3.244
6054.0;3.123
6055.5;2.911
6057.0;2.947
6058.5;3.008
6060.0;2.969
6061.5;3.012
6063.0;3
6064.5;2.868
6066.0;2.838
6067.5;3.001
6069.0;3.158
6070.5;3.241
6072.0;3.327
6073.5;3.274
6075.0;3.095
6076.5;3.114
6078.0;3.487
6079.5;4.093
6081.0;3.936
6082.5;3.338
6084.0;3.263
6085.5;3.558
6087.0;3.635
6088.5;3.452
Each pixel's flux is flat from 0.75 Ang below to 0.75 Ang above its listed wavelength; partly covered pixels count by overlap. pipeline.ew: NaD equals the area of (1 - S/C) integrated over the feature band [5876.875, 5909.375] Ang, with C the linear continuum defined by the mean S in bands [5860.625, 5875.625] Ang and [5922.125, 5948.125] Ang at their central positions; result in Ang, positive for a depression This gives 3.2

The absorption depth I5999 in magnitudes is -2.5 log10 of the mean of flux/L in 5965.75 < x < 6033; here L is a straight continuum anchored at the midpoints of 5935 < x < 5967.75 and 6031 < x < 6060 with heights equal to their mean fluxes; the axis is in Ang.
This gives 0.05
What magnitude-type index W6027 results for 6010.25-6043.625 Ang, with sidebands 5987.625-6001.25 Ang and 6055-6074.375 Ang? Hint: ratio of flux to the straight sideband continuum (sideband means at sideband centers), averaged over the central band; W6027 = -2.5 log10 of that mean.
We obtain -0.09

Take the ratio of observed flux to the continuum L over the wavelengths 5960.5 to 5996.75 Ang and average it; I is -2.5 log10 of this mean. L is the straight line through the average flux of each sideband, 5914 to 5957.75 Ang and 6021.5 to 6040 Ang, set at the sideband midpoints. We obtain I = 0.06 mag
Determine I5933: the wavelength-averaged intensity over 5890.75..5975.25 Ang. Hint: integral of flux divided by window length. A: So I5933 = 2.97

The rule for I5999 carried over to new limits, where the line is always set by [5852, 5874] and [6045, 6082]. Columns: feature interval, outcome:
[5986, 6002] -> 0.05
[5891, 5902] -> 0.25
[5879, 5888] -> 0.14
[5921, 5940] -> 0.04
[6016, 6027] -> 0.08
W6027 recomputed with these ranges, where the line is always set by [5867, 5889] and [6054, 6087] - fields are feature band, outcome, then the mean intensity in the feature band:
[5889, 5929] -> 0.03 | 2.86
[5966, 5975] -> 0.03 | 2.97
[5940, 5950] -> 0.00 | 3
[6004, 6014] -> 0.01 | 3.09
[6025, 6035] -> -0.07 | 3.37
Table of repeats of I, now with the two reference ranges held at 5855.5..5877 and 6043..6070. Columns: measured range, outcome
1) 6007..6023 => 0.03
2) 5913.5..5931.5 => 0.03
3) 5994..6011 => 0.04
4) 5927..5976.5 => 0.02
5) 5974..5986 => -0.02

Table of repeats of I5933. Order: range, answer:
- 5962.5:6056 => 3.14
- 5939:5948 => 3.01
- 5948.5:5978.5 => 3.07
